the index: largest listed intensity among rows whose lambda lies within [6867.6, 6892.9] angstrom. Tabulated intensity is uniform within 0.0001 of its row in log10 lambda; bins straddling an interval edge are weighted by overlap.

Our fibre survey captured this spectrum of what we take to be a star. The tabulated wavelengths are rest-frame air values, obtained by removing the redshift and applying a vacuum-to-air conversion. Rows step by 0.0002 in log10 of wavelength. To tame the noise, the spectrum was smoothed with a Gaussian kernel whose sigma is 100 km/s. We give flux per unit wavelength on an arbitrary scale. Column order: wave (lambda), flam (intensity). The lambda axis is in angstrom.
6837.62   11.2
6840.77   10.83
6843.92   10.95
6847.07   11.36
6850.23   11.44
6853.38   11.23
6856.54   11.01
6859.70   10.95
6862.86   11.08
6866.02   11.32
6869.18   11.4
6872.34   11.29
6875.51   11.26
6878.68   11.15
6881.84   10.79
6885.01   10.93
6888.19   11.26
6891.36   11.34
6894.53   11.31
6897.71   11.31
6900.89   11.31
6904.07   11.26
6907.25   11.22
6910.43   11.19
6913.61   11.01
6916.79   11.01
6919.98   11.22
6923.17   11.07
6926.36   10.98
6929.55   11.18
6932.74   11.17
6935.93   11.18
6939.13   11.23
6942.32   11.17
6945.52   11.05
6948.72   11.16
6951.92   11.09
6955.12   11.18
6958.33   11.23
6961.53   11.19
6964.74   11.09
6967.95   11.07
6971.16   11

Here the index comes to 11.4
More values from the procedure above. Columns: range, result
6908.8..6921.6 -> 11.22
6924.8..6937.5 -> 11.18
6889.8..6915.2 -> 11.34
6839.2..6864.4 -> 11.44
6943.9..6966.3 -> 11.23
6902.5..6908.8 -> 11.26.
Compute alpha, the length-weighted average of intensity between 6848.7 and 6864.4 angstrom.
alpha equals 11.1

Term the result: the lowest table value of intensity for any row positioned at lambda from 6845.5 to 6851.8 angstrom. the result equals 11.36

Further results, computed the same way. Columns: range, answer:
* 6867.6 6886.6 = 10.79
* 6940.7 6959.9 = 11.05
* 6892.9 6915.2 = 11.01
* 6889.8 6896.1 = 11.31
